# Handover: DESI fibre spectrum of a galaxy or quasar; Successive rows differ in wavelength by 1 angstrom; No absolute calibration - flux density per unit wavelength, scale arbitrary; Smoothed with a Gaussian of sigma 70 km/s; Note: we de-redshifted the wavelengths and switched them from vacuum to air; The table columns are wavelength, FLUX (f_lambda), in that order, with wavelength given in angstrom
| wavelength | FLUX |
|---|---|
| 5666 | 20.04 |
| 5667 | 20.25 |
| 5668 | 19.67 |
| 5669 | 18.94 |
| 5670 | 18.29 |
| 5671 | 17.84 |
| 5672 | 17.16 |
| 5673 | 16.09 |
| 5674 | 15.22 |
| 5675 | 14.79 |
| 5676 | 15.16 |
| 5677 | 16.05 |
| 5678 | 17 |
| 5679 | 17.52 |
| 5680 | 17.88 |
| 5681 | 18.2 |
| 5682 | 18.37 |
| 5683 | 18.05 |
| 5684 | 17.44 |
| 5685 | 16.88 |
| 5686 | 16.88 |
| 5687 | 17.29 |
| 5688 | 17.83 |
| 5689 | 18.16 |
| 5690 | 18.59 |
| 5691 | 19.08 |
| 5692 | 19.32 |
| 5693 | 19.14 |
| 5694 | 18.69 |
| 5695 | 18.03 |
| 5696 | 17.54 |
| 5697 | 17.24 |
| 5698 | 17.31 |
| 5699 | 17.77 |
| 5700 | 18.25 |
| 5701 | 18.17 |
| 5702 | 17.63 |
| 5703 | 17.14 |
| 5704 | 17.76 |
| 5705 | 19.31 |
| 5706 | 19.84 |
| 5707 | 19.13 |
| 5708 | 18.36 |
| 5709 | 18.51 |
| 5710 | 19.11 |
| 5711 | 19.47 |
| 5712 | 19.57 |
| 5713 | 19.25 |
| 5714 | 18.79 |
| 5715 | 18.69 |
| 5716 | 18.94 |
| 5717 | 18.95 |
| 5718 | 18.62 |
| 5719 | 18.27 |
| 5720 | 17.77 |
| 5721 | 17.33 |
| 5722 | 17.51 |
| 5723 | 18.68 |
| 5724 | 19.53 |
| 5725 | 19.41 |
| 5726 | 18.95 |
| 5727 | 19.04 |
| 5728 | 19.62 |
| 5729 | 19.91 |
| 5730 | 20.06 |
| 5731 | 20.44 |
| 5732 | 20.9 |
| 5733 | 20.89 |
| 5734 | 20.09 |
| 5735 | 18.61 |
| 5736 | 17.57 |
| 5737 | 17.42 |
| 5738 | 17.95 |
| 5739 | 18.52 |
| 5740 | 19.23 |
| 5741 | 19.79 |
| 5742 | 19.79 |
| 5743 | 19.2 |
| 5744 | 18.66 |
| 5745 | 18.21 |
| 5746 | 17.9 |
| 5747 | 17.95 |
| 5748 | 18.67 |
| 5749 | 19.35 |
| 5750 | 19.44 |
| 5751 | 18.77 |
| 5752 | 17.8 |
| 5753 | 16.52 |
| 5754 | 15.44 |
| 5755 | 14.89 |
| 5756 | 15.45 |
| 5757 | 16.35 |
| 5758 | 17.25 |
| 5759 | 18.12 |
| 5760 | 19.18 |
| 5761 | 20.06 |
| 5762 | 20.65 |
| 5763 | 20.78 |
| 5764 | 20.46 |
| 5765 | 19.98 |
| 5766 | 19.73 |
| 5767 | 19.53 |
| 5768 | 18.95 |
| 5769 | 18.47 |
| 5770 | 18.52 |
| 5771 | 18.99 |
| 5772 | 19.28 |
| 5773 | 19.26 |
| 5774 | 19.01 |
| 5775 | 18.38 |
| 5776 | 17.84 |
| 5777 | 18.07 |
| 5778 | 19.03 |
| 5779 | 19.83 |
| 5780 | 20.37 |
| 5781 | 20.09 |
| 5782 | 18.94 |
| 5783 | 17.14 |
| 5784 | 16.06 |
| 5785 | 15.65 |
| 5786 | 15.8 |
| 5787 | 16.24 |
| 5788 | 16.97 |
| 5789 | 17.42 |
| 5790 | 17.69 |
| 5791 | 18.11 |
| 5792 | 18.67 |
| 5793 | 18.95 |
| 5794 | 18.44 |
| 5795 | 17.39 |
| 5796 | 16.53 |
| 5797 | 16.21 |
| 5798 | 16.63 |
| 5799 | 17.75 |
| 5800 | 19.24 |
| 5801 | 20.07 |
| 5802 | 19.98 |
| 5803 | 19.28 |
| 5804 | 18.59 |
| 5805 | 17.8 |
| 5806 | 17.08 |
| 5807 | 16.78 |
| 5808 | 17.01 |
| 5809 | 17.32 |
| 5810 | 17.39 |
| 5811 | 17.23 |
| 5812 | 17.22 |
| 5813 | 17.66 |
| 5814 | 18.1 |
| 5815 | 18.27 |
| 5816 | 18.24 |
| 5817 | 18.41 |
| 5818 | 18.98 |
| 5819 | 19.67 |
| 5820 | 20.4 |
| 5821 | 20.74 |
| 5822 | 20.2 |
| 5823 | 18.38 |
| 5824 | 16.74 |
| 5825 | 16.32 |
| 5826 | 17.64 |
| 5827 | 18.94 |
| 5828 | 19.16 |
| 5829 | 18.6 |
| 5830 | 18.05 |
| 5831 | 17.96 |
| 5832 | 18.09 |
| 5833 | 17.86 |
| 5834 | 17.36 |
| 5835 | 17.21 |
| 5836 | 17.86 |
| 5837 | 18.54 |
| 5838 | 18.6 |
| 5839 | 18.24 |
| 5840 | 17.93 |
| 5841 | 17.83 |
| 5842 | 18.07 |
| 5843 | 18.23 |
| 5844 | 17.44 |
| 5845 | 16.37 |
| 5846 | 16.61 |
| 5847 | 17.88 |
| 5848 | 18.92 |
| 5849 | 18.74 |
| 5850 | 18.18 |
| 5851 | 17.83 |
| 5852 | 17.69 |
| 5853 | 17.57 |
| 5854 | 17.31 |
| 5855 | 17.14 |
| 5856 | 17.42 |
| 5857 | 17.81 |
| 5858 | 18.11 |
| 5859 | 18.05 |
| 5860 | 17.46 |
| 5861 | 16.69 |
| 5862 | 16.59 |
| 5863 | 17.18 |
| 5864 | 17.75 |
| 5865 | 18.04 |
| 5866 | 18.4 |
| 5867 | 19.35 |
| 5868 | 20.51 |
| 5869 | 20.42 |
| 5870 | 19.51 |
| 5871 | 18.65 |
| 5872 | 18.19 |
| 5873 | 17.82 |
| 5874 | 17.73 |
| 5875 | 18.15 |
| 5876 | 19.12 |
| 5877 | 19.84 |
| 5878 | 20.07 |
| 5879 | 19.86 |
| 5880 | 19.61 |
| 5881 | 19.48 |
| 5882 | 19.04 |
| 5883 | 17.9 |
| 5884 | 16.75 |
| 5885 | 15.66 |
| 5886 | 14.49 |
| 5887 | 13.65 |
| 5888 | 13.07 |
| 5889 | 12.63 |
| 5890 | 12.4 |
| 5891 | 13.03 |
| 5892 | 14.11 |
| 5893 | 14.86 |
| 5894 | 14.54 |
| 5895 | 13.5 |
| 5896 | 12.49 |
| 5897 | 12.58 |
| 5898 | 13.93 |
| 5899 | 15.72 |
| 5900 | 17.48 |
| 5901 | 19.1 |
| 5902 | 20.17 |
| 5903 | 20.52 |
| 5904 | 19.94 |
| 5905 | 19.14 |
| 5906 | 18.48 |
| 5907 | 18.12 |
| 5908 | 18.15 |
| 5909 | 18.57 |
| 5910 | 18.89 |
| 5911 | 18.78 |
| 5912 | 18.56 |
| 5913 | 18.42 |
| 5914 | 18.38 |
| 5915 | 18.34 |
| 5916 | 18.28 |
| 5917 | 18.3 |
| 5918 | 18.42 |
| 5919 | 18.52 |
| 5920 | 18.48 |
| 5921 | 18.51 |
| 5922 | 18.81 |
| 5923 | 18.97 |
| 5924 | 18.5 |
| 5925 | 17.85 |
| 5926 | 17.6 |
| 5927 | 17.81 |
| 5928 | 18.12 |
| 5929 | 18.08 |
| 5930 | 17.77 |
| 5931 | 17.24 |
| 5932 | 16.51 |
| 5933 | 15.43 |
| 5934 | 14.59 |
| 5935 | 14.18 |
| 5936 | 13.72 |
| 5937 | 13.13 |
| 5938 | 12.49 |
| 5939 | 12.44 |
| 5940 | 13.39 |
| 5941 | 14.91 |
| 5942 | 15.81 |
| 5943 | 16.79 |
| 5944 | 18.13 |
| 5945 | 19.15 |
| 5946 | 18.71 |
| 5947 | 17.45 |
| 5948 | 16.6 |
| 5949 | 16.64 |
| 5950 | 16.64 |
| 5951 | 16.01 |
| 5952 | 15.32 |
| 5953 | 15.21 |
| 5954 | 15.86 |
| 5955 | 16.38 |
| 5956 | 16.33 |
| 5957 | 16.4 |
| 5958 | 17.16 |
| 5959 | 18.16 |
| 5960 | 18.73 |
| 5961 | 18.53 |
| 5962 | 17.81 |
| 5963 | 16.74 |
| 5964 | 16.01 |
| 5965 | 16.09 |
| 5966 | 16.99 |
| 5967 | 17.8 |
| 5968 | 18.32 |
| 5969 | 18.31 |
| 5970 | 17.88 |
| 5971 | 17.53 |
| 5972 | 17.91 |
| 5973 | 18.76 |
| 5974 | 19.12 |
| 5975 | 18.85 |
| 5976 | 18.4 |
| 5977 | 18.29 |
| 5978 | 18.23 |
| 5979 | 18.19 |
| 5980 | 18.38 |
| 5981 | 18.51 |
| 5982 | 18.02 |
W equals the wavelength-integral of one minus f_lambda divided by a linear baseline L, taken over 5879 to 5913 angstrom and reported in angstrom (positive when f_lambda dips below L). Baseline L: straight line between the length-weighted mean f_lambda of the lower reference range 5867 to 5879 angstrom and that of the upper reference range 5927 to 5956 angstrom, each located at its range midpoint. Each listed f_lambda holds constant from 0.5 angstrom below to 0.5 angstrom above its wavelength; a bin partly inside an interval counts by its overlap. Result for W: 2.7 angstrom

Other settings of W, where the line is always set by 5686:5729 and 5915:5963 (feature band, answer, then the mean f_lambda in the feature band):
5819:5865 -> -1.1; 18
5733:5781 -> -1.4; 18.7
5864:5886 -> -1.7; 18.6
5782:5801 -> 0.5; 17.4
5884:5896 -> 2.3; 13.9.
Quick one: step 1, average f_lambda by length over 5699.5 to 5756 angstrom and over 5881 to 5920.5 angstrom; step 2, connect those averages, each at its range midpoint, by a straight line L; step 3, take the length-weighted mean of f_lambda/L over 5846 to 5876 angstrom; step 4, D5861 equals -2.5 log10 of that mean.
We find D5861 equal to -0.055 mag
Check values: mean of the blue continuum 18.6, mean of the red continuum 16.8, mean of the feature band 18.1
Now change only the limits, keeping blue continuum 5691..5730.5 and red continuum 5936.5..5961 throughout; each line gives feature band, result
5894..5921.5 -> -0.07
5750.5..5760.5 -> 0.07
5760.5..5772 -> -0.09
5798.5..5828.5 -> -0.05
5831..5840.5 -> -0.04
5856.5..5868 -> -0.05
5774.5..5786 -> -0.02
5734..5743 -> -0.02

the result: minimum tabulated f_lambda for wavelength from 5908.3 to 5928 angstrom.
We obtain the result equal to 17.6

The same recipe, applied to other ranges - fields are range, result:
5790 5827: 16.21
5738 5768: 14.89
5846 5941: 12.4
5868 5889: 12.63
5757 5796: 15.65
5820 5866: 16.32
